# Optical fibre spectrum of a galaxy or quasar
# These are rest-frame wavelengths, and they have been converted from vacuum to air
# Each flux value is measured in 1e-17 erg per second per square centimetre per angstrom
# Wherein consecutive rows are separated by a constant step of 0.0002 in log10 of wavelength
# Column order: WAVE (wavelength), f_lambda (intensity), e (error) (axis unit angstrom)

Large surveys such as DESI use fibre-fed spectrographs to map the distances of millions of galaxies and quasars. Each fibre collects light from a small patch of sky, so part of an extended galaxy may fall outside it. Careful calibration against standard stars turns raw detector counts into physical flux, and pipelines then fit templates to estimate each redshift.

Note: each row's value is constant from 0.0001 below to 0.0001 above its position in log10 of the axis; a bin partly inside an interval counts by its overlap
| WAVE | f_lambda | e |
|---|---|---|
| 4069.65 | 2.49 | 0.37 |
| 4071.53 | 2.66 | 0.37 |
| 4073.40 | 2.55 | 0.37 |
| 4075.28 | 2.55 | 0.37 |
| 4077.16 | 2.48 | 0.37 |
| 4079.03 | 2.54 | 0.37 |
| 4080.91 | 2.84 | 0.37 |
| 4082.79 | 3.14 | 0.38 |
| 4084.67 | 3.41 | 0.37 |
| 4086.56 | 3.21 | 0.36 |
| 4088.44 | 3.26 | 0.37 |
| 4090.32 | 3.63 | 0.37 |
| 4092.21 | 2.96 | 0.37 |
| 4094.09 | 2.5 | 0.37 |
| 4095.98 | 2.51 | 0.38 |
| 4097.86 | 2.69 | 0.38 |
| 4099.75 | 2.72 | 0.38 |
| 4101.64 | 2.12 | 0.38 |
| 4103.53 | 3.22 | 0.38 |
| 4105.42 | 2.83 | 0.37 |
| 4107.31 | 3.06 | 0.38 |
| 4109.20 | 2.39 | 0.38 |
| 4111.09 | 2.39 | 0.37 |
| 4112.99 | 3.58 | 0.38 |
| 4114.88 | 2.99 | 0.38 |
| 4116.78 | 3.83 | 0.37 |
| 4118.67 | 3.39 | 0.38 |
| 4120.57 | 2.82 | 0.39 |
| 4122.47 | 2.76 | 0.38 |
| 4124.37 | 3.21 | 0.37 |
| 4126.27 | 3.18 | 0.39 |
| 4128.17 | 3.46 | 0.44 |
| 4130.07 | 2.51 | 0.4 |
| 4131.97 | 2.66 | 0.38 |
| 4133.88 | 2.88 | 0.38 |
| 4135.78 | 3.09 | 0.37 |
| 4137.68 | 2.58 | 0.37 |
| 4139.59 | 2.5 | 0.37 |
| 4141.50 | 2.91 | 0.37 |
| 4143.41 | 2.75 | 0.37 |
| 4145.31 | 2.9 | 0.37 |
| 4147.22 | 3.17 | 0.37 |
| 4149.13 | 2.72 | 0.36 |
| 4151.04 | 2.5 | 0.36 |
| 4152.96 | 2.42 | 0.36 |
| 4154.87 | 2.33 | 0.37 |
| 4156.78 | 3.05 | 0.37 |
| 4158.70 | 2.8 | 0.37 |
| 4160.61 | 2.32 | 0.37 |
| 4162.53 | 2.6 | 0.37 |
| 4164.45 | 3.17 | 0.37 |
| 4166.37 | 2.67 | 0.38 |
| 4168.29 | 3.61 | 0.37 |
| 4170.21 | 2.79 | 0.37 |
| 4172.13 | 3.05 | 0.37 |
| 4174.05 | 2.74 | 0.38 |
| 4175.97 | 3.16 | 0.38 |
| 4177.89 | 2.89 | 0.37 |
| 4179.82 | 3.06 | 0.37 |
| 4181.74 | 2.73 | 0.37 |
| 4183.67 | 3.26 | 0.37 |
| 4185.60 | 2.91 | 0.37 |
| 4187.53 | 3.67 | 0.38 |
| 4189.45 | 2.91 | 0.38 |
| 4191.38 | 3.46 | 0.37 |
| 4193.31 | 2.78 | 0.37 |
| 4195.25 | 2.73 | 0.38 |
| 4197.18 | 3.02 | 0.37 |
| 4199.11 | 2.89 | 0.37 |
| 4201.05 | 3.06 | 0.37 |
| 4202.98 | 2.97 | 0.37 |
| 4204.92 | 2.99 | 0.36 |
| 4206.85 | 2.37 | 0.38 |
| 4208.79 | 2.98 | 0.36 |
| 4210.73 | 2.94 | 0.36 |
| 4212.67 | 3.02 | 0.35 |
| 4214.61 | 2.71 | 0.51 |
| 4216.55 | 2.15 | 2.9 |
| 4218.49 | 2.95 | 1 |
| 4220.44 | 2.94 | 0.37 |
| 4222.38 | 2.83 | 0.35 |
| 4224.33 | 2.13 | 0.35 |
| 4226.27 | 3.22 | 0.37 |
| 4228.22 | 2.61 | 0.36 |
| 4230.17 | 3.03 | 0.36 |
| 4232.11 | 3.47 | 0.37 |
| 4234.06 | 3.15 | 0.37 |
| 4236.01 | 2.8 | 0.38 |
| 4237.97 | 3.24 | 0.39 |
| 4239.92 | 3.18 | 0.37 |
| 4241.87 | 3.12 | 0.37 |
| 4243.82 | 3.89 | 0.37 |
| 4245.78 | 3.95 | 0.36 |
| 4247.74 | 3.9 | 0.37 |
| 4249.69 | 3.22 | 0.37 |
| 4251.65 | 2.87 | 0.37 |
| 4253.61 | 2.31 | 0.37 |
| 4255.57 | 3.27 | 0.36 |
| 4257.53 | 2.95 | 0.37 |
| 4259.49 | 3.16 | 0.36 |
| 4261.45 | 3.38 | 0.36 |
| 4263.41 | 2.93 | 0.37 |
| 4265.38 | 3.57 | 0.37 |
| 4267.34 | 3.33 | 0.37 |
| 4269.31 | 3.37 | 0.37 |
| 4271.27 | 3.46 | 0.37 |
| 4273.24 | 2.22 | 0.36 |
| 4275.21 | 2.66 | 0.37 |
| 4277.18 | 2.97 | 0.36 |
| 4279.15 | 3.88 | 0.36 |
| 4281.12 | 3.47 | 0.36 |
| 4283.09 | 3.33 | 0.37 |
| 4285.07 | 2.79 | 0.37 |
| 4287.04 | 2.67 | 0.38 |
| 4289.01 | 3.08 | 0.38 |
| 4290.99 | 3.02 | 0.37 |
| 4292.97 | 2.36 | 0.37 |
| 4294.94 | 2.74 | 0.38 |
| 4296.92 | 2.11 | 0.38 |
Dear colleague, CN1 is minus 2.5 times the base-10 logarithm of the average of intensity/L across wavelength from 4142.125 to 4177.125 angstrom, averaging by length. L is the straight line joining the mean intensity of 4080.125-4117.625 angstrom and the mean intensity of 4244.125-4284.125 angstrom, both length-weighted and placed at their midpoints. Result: 0.09 mag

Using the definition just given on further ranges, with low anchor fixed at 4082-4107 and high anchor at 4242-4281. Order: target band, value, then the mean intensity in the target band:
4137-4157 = 0.125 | 2.7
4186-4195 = -0.015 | 3.15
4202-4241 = 0.099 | 2.89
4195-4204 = 0.061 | 2.95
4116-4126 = -0.072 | 3.19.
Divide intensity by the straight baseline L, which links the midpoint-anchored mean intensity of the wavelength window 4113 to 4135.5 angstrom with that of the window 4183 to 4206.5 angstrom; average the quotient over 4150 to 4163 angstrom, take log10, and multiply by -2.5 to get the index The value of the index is 0.19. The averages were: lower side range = 3.09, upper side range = 3.03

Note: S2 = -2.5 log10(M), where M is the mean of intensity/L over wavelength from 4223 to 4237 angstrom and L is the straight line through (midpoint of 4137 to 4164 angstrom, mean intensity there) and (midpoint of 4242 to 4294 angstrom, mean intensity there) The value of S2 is 0.03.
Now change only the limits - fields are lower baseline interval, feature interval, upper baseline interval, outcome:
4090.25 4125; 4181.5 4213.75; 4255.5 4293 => 0.01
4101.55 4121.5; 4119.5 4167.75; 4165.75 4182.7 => 0.07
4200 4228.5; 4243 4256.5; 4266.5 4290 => -0.13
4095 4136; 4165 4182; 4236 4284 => 0.02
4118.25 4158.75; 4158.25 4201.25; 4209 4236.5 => -0.05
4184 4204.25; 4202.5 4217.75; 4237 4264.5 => 0.13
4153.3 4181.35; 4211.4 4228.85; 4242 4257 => 0.16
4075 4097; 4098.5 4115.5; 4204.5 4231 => 0.04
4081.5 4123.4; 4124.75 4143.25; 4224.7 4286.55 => 0.05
